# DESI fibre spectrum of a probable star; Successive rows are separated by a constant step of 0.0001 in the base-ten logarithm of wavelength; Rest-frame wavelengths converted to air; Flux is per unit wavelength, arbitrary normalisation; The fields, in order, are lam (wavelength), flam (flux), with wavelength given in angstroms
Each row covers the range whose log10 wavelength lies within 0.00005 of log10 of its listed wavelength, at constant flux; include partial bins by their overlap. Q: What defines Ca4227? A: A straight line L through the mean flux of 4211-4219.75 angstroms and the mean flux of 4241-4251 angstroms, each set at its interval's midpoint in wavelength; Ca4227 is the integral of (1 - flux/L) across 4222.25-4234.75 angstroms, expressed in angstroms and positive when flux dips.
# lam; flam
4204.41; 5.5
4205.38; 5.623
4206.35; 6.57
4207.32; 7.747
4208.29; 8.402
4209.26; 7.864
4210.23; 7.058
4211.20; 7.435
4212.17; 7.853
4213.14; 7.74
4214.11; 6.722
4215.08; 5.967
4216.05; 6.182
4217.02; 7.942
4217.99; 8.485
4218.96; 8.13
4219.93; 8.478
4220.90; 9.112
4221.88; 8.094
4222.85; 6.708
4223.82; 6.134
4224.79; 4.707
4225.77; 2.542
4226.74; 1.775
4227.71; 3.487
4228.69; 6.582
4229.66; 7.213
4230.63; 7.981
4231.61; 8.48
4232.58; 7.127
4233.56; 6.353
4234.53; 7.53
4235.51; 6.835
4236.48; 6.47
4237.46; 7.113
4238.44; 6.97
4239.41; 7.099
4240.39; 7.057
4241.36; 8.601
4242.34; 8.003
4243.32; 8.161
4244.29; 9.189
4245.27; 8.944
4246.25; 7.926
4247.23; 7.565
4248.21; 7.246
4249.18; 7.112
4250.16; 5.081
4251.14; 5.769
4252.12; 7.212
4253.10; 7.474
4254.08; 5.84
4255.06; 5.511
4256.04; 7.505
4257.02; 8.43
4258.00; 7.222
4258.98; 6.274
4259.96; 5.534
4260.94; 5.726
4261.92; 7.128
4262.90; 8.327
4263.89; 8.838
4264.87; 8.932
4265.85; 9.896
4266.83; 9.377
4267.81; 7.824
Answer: 2.76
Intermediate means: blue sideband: 7.43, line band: 5.88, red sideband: 7.7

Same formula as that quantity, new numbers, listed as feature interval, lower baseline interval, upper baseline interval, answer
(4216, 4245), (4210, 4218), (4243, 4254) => 1.2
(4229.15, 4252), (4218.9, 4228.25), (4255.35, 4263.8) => -3.5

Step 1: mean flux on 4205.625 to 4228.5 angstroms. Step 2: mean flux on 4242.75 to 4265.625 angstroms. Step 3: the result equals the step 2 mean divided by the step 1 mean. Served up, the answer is 1.08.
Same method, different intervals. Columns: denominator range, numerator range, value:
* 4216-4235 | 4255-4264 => 1.06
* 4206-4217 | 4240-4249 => 1.11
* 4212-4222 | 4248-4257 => 0.86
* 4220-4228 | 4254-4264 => 1.25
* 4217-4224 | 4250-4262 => 0.82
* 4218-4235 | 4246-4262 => 1.02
